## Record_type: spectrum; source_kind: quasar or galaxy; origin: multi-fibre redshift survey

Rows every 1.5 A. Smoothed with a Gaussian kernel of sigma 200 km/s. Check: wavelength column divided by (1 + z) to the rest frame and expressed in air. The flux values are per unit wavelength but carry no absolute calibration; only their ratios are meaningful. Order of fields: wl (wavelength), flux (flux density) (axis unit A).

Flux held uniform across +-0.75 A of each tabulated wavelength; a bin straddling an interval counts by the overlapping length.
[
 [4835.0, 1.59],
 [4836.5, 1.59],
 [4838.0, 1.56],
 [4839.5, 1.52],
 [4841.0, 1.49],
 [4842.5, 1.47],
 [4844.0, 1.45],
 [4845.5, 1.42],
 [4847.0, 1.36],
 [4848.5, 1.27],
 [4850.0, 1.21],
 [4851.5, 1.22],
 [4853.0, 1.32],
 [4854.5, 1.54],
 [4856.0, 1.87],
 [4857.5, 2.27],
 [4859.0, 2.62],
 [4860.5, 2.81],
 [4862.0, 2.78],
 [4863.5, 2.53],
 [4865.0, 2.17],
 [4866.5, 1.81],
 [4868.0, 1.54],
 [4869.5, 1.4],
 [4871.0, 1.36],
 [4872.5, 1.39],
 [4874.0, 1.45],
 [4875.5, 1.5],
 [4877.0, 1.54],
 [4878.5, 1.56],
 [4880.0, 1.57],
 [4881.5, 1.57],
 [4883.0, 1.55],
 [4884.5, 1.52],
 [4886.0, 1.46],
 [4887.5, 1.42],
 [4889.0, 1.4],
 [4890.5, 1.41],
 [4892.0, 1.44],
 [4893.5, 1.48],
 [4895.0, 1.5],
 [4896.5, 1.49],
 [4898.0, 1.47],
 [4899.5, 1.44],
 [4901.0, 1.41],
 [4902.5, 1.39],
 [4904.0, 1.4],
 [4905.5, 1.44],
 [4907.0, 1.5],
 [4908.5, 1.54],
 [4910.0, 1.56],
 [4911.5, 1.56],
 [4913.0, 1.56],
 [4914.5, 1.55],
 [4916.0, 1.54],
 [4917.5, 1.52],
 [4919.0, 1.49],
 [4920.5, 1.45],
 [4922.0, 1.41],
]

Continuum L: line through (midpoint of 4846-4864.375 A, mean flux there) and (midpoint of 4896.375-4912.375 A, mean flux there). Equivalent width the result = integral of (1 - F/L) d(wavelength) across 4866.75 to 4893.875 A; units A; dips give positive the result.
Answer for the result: 3.2 A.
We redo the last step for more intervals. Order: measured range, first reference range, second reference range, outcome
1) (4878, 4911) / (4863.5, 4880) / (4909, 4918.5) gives 2.1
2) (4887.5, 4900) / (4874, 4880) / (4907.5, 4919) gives 0.7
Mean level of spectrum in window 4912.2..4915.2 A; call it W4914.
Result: 1.56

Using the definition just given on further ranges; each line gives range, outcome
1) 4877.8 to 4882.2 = 1.57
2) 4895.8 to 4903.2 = 1.44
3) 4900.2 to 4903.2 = 1.4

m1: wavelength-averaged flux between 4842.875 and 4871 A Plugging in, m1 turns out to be 1.79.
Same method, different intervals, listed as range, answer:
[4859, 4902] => 1.66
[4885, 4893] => 1.43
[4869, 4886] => 1.49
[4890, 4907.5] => 1.45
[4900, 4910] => 1.45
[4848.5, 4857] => 1.44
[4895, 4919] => 1.49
